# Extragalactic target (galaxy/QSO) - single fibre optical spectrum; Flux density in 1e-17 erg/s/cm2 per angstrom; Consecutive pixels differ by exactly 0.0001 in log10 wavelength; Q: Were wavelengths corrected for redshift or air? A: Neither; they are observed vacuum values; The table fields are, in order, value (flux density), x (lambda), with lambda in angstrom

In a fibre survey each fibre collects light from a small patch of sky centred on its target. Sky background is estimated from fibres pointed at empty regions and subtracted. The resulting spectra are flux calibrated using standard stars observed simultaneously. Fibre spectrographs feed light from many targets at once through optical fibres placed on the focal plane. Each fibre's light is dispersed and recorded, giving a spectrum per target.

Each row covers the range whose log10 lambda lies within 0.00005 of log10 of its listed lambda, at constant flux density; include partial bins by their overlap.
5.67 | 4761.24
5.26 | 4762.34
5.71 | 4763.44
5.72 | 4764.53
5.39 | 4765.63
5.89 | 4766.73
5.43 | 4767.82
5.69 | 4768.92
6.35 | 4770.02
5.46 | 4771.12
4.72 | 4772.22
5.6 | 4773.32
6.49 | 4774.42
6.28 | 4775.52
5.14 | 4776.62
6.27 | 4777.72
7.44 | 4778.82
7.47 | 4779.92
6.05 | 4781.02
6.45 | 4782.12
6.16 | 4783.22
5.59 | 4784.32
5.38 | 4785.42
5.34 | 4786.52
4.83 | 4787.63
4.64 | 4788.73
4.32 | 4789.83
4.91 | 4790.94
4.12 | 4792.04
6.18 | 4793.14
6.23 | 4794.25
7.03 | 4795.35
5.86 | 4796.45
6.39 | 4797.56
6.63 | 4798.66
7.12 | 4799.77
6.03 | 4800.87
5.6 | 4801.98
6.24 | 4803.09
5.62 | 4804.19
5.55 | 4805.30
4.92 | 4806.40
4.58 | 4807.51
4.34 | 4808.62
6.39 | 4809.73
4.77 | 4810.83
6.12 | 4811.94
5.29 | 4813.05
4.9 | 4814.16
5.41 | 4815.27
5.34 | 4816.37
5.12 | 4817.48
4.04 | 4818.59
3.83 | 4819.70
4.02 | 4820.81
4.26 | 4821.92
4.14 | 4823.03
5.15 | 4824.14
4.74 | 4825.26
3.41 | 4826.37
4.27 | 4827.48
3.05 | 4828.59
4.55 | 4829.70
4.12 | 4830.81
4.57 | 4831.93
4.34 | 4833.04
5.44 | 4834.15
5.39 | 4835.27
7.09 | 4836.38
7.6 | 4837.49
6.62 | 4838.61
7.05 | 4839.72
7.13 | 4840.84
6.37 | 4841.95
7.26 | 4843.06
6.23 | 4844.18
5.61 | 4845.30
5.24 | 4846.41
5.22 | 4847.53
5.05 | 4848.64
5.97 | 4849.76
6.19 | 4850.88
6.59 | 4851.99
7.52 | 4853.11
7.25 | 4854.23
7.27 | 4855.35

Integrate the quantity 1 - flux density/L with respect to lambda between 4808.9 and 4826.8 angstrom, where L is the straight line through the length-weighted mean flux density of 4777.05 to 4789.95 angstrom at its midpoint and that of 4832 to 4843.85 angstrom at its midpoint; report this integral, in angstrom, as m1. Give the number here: 3.9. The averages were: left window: 5.87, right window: 6.35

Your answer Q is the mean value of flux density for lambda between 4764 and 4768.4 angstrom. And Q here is 5.61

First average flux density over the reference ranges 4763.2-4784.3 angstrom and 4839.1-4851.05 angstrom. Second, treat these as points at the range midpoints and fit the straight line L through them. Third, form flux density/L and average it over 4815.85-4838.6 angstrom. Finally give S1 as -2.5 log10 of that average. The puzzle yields 0.265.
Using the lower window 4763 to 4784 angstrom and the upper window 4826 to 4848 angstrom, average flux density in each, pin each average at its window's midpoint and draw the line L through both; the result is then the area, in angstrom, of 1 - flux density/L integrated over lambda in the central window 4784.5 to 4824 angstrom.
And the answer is 3.3 angstrom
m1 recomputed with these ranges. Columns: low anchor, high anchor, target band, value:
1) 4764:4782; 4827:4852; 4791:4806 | -0.4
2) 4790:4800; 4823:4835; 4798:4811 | -0.4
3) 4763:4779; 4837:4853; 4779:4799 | 0.5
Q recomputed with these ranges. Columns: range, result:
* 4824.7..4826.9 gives 4.08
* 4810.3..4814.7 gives 5.27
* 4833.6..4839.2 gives 6.43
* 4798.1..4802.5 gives 6.35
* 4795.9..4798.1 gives 6.12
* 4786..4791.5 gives 4.8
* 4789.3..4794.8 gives 5.15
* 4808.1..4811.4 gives 5.18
